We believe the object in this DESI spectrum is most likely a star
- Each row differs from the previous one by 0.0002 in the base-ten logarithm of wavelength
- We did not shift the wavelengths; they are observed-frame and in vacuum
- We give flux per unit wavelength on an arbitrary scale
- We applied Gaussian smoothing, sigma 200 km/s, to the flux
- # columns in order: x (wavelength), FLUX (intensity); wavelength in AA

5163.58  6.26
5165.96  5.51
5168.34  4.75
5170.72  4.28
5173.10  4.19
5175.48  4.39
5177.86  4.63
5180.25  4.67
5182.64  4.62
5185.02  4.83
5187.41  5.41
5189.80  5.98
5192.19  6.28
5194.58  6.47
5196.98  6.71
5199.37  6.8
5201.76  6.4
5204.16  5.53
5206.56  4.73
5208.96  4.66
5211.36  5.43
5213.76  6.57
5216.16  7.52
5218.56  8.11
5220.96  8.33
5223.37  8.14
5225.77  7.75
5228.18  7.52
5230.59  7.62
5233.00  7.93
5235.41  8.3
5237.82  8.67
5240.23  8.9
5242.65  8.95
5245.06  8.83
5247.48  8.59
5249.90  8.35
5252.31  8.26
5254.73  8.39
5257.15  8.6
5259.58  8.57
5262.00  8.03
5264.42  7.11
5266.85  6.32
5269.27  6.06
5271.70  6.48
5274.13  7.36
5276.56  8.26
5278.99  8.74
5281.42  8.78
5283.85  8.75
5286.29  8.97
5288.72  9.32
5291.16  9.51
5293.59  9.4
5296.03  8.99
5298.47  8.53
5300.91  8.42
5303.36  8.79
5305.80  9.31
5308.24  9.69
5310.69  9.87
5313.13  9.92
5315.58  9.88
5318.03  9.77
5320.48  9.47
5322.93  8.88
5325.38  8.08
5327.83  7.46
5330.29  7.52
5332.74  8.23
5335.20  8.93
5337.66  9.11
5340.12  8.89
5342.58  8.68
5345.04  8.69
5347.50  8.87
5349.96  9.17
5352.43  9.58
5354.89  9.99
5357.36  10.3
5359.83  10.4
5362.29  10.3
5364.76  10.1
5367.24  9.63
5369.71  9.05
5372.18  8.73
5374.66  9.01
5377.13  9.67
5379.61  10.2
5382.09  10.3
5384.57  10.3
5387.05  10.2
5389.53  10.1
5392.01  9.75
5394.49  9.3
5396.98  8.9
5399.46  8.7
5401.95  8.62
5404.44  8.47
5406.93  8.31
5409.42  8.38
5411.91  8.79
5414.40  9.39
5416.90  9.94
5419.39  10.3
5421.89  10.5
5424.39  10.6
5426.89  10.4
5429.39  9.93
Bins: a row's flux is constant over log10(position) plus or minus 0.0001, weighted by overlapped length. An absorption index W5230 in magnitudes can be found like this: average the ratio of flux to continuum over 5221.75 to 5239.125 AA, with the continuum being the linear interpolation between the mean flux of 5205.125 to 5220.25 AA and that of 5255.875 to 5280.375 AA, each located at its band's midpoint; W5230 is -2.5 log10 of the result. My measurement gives -0.20 mag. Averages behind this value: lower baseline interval 6.23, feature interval 8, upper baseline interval 7.56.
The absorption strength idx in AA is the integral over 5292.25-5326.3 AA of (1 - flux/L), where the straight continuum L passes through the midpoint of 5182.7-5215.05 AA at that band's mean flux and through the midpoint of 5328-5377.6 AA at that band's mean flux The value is -4.1 AA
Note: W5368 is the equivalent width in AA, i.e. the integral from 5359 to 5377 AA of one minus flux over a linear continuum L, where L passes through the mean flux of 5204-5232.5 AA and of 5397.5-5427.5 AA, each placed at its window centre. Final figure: -1.7 AA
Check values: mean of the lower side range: 6.9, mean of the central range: 9.59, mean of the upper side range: 9.33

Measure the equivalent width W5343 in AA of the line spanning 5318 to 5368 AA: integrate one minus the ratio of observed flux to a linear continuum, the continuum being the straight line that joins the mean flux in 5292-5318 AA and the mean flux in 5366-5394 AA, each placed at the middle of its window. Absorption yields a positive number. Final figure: 2.0 AA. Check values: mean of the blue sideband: 9.31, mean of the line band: 9.13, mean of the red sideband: 9.71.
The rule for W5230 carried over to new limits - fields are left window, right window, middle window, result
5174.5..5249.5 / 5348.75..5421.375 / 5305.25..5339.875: -0.059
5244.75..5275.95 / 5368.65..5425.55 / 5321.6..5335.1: 0.062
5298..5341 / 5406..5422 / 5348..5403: -0.056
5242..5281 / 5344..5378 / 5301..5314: -0.088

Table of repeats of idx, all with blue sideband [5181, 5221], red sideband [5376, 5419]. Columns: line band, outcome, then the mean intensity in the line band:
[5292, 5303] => -1.7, 8.85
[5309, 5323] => -3.0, 9.69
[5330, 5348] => -0.6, 8.66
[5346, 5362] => -2.0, 9.74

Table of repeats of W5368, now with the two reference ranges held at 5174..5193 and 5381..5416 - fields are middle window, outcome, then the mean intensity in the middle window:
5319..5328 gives -1.0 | 8.63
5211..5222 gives -3.1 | 7.32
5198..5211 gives -0.4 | 5.63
